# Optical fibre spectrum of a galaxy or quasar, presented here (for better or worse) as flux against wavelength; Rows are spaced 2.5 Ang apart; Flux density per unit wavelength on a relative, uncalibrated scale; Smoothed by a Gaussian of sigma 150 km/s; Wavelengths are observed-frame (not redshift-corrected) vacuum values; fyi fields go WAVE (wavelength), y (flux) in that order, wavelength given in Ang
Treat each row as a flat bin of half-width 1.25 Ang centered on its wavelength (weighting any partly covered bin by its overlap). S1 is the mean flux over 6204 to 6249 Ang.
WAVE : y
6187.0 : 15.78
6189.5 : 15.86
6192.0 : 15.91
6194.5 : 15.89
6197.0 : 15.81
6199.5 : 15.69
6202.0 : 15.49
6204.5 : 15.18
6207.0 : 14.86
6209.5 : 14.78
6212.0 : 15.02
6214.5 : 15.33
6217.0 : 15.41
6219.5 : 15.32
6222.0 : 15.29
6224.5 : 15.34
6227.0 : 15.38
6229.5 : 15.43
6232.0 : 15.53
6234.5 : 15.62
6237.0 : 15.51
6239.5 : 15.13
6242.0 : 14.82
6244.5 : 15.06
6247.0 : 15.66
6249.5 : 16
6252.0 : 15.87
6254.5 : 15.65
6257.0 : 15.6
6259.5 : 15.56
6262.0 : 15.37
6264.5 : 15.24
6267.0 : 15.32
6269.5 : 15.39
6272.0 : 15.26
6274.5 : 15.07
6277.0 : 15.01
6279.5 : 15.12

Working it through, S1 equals 15.3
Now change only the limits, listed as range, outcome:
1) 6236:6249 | 15.3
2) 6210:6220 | 15.2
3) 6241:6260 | 15.5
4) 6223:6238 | 15.5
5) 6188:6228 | 15.4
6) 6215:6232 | 15.4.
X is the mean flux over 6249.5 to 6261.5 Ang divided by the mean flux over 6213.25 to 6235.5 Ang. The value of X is 1.0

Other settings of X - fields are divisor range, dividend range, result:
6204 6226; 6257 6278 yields 1.01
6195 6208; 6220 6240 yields 1.00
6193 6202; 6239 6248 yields 0.96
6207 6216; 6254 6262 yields 1.04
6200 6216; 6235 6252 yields 1.02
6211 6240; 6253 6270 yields 1.01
